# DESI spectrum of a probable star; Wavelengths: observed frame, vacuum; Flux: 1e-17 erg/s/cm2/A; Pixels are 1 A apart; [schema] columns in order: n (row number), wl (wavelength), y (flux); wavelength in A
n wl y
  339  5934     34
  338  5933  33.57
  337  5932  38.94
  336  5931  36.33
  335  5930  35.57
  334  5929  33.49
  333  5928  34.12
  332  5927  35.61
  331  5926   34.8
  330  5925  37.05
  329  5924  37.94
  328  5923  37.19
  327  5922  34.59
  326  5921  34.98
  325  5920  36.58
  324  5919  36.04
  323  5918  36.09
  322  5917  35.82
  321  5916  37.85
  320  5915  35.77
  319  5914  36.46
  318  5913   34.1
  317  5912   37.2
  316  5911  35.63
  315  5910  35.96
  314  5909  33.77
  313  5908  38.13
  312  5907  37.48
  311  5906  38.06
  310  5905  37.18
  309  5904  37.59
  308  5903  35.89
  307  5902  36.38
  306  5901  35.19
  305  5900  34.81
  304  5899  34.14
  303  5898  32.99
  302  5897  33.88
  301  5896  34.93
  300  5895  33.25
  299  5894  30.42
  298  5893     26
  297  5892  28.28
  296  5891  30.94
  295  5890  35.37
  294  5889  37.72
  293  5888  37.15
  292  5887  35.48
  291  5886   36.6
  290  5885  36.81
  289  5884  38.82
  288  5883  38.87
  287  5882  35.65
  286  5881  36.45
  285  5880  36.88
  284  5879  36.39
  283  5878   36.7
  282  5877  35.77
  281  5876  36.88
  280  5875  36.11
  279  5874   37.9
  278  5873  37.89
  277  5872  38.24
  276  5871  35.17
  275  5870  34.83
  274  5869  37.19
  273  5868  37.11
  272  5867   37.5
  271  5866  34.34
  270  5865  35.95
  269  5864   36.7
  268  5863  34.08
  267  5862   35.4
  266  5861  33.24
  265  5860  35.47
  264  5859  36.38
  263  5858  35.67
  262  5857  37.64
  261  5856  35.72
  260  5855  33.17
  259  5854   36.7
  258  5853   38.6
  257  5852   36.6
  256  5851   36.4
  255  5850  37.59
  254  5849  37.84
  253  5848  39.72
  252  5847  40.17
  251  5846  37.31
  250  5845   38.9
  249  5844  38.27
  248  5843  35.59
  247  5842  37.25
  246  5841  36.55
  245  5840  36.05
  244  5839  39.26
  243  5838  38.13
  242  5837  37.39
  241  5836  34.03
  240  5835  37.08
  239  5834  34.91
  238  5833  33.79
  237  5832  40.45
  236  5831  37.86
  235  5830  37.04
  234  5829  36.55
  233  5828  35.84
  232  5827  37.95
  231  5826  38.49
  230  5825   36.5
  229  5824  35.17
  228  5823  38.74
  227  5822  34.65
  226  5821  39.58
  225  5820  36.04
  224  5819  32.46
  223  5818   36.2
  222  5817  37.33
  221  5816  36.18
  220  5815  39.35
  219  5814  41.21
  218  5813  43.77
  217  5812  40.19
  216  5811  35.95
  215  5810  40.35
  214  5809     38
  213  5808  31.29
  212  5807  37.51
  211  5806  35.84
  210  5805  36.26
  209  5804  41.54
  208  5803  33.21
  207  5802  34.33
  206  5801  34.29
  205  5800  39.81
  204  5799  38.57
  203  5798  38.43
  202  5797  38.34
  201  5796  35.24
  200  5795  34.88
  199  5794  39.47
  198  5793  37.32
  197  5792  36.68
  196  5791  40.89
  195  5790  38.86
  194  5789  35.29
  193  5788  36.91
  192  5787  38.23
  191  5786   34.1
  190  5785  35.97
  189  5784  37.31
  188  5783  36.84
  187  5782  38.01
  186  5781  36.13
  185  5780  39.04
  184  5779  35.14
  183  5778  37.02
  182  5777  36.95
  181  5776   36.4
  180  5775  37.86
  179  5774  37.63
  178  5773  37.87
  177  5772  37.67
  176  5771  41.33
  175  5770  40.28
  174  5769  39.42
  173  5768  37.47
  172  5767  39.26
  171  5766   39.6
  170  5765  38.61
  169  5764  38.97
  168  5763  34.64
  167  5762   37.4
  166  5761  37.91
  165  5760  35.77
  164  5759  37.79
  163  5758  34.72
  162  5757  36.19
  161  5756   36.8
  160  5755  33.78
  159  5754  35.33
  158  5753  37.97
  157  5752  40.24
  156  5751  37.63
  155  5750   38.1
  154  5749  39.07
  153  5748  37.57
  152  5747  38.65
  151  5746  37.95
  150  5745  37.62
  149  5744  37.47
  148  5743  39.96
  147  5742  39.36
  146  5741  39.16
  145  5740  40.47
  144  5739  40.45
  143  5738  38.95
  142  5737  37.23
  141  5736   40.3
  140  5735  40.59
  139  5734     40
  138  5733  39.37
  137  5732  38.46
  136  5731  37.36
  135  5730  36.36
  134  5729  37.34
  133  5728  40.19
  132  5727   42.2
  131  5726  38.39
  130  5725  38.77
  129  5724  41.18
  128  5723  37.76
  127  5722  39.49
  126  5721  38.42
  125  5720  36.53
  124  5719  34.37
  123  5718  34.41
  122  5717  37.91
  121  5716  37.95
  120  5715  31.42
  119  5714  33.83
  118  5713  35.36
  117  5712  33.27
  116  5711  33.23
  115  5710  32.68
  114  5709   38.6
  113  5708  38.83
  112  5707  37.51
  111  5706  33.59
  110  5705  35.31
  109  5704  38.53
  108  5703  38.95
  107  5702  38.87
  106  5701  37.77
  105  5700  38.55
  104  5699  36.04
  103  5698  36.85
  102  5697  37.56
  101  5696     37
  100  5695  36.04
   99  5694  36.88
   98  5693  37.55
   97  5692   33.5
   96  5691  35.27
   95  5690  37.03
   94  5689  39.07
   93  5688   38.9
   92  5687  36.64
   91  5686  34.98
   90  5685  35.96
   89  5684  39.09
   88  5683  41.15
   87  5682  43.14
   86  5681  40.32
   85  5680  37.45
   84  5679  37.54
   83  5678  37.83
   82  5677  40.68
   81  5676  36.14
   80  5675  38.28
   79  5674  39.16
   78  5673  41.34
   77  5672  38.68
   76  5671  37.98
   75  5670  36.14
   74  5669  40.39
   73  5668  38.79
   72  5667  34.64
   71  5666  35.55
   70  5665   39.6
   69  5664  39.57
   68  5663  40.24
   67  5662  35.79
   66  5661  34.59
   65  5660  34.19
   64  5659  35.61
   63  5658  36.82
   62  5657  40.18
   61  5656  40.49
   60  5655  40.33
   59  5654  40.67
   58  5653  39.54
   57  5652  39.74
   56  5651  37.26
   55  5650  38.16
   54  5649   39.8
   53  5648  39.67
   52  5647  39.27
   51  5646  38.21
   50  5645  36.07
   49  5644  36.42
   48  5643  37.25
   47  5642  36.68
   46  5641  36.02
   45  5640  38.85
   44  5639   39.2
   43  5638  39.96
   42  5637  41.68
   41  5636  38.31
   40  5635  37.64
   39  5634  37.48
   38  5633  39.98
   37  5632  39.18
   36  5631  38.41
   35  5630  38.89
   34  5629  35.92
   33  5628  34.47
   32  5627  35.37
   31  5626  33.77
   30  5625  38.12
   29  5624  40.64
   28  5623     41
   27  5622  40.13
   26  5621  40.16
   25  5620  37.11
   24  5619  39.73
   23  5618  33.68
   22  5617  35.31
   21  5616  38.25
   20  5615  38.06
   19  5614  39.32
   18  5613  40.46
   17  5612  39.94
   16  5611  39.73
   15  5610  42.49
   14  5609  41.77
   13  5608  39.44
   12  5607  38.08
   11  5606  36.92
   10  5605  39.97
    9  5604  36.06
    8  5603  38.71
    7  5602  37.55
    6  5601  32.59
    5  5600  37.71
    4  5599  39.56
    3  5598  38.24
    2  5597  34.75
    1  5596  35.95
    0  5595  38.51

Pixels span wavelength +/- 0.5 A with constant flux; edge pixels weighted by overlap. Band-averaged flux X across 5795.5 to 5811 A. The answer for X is 36.8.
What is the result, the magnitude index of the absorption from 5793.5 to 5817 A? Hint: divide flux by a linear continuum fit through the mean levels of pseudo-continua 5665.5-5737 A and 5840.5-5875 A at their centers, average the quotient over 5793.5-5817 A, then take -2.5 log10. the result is -0.02 mag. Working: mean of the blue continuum 37.6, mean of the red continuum 36.7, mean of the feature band 37.6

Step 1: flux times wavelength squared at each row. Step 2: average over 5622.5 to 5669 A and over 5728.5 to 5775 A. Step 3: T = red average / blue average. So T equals 1.0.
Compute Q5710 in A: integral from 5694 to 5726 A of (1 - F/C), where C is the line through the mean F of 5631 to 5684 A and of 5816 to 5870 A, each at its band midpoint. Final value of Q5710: 1.06 A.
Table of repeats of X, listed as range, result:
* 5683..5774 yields 37.6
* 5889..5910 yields 34.4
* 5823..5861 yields 36.9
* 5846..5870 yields 36.5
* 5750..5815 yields 37.5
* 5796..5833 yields 37.3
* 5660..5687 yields 38.2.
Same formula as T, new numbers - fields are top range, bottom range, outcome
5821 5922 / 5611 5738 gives 1.02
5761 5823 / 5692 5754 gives 1.02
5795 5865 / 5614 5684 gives 1.03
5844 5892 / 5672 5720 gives 1.04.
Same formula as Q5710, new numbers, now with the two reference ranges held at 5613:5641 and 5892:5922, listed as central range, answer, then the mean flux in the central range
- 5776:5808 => -0.5 A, 36.9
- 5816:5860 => -1.2 A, 36.9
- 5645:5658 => -0.4 A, 39.2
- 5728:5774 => -1.7 A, 38.2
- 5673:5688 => -0.4 A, 38.6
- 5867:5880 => -0.4 A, 36.7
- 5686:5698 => 0.2 A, 36.8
